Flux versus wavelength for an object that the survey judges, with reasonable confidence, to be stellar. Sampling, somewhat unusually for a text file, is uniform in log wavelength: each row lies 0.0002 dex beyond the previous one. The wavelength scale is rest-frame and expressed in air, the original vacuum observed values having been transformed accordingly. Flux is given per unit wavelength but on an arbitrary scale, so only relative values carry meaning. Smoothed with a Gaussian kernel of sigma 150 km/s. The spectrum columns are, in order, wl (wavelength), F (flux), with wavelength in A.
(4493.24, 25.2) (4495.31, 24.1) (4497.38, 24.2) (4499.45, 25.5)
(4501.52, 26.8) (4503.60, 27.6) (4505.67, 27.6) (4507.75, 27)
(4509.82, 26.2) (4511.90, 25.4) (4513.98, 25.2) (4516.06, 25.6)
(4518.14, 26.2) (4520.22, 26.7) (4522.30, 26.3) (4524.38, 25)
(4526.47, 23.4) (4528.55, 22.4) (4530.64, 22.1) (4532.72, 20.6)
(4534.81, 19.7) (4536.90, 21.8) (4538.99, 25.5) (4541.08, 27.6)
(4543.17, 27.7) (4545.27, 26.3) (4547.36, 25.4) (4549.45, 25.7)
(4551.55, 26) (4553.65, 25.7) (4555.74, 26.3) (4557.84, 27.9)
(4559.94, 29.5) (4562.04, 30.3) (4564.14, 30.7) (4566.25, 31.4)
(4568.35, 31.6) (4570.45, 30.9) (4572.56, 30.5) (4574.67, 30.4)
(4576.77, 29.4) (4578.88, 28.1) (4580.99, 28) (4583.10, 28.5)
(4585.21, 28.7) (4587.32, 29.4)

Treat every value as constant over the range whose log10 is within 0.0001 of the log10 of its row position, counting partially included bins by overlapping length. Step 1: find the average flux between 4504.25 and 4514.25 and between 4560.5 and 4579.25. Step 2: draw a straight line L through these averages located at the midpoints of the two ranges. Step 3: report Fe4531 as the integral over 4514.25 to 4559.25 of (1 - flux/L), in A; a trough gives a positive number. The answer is 5.17 A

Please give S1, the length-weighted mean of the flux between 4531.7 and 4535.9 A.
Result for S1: 20.1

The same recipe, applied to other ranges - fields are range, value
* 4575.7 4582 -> 28.5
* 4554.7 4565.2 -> 28.9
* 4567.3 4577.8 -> 30.6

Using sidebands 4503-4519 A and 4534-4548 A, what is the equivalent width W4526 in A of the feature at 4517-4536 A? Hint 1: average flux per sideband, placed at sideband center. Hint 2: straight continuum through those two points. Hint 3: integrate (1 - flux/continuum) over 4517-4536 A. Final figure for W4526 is 1.5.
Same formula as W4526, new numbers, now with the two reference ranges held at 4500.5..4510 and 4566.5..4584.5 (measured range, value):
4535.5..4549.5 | 1.4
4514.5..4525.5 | 0.7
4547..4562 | 1.0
